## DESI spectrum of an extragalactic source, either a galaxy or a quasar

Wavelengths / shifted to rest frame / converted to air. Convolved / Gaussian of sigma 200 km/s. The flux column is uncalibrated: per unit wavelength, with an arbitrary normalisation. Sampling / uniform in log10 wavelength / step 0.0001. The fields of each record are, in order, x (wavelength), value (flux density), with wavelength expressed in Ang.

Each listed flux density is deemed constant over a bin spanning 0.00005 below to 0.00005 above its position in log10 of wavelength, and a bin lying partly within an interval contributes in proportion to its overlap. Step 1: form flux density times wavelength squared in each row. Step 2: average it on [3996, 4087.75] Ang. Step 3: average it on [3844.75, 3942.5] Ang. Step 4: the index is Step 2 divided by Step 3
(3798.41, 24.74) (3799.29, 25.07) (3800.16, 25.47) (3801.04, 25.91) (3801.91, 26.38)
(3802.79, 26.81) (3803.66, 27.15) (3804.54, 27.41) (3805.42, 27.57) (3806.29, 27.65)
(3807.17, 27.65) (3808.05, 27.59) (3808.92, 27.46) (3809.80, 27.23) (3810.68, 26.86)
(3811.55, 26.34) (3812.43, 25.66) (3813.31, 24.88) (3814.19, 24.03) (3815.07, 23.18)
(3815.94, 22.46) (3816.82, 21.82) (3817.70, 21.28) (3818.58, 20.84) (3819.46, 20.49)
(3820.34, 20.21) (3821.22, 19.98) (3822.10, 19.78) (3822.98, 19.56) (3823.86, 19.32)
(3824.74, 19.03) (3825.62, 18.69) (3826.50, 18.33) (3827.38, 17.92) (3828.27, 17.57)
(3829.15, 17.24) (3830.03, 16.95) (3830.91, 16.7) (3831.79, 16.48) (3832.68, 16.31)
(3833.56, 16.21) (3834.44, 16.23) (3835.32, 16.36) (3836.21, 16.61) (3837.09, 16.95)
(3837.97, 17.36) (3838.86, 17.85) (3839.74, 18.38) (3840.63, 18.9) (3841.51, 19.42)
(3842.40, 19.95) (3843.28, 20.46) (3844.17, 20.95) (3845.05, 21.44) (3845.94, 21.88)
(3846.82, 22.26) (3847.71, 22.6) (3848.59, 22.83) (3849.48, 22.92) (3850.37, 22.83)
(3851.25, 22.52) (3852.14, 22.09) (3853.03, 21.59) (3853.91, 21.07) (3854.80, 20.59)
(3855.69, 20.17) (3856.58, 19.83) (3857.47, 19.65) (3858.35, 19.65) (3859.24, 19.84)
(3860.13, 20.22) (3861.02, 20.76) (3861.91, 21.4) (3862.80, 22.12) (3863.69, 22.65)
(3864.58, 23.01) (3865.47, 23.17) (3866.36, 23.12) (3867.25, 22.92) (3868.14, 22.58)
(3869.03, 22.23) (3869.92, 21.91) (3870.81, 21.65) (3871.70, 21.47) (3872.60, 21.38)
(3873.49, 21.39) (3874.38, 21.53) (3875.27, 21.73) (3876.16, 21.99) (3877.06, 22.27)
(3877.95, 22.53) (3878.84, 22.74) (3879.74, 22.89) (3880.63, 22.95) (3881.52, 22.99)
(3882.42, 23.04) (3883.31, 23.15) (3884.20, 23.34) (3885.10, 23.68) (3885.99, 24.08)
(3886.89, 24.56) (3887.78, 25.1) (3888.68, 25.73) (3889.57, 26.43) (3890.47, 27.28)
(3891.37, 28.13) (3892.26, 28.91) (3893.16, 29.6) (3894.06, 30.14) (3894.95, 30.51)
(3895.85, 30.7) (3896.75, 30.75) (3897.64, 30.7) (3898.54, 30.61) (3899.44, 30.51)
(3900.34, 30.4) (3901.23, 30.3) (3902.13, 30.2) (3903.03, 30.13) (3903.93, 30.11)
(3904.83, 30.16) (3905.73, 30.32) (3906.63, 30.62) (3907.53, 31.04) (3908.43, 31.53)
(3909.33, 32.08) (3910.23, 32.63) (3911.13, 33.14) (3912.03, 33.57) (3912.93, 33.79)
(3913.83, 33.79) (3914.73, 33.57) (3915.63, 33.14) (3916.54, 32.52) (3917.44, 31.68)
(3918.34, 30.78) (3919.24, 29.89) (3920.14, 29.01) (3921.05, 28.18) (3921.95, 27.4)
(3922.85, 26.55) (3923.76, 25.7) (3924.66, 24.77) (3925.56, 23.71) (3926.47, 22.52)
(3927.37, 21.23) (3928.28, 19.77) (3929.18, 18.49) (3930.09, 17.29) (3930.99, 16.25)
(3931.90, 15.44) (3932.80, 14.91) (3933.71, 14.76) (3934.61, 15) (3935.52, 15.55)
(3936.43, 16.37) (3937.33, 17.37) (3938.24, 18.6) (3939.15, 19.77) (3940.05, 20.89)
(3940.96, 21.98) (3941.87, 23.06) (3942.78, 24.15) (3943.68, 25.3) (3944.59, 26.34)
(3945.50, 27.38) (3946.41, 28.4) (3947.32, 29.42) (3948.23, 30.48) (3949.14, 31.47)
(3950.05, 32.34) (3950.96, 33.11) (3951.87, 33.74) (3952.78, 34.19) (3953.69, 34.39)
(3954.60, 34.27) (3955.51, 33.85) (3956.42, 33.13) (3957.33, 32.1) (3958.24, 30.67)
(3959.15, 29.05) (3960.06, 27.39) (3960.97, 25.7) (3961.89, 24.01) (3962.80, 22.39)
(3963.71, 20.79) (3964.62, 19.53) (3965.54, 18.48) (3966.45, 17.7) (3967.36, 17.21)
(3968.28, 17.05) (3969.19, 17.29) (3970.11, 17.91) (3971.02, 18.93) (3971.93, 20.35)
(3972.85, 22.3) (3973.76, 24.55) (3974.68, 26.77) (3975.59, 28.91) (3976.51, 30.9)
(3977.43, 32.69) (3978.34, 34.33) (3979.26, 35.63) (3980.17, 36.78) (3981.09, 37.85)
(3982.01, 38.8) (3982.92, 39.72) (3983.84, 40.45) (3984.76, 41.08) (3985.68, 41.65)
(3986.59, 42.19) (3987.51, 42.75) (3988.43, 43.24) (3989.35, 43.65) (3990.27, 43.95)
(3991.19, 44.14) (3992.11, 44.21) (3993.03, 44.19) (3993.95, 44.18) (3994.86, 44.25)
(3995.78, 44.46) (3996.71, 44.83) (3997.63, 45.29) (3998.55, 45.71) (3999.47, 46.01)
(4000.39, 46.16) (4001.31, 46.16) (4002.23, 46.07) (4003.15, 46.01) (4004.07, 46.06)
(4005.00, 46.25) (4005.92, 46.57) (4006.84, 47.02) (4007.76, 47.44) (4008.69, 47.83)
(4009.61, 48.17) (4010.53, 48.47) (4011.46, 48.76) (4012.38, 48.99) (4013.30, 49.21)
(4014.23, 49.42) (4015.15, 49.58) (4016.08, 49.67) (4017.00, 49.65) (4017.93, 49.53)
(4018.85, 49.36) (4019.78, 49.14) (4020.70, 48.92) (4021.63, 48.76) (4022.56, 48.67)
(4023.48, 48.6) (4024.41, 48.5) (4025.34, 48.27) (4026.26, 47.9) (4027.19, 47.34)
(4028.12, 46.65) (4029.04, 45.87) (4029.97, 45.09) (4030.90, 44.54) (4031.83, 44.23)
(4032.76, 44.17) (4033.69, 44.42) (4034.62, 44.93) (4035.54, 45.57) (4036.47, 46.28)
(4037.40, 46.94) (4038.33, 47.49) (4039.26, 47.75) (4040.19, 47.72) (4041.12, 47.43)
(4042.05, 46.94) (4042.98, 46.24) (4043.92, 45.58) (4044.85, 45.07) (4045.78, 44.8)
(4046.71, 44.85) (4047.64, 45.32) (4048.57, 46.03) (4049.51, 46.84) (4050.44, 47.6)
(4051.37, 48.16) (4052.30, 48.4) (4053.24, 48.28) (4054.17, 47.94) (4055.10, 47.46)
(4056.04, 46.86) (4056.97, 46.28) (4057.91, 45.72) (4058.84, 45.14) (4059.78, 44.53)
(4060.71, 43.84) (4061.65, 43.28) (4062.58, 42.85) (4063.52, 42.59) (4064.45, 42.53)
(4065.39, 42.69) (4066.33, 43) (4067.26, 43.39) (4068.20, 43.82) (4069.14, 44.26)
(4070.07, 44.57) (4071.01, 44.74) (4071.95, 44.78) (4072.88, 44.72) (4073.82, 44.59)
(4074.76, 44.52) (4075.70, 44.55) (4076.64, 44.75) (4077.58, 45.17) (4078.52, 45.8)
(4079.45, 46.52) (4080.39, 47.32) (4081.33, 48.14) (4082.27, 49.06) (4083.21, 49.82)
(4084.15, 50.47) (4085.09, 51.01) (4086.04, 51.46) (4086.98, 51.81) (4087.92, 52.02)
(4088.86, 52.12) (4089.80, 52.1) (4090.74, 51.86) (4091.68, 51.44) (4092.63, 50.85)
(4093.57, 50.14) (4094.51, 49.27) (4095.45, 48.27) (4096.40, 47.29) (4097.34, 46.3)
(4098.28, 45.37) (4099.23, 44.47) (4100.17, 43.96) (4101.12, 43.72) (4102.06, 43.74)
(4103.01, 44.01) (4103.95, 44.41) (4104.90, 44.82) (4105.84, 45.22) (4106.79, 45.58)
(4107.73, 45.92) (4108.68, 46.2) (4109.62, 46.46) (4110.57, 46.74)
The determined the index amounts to 2.05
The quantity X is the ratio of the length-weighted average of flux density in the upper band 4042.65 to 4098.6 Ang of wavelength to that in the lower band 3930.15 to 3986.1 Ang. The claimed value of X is 1.77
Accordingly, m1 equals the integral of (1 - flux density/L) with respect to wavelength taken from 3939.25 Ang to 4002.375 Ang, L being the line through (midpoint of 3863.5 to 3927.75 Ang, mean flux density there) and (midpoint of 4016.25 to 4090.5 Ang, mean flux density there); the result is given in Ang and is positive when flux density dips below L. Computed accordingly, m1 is 7.2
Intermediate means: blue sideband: 27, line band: 32.5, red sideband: 46.7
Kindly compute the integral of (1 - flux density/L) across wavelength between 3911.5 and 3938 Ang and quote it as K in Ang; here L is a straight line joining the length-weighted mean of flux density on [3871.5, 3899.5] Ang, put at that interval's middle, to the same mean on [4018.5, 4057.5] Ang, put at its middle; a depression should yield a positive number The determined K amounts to 5.5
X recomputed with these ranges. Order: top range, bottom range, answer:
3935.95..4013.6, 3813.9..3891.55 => 1.62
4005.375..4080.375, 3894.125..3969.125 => 1.74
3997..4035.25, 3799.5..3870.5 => 2.20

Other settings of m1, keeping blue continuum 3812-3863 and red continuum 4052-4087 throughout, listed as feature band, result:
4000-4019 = -4.2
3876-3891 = 0.8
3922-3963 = 9.1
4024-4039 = -1.6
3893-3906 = -1.7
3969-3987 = 2.1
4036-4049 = -1.1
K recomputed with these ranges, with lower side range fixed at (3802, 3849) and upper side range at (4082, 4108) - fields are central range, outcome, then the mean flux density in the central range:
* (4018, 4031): -2.1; 47.8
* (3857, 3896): 4.3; 23.5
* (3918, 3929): 1.9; 25.6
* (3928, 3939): 5.3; 16.7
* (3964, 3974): 4.6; 19.1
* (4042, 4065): -0.9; 45.7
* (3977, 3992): -1.2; 40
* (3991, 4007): -2.9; 45.4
